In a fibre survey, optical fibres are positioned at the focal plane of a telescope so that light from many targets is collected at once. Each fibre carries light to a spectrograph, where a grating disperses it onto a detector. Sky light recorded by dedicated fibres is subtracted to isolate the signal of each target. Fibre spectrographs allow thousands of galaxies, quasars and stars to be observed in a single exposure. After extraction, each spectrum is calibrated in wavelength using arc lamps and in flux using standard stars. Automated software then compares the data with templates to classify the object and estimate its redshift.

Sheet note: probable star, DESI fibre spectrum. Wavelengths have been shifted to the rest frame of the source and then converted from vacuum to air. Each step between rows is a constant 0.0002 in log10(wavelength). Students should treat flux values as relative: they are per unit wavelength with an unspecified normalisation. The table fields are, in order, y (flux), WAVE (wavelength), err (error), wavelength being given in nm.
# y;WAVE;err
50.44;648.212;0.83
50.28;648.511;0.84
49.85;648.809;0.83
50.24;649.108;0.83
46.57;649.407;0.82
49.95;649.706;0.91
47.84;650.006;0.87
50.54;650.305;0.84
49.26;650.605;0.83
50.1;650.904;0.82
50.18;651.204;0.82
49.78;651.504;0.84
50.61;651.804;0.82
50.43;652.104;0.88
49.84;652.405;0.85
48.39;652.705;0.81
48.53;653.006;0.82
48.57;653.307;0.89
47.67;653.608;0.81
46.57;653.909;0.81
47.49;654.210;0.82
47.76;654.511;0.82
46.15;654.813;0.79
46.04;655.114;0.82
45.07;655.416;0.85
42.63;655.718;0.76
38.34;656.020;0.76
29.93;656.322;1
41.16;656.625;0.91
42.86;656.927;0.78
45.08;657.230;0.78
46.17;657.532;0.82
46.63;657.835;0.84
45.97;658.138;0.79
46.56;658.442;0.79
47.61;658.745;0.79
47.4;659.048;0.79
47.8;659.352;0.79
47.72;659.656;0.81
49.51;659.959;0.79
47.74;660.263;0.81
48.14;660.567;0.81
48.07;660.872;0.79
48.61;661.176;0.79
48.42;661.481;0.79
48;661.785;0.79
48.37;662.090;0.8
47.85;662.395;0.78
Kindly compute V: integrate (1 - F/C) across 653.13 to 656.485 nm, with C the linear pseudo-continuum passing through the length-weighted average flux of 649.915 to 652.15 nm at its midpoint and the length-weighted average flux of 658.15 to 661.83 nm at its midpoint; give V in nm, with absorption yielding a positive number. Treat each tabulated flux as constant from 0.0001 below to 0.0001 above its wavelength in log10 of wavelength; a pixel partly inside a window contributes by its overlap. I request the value 0.33 nm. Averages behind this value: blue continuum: 49.9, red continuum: 47.9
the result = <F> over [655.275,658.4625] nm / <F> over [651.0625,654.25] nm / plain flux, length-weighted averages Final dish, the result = 0.87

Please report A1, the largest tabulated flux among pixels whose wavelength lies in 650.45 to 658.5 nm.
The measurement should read 50.61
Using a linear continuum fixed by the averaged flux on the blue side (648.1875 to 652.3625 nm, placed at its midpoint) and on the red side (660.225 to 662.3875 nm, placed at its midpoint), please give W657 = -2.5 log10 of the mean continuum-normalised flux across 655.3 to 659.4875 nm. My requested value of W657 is 0.12 mag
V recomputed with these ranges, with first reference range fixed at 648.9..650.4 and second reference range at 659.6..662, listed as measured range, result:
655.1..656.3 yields 0.18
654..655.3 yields 0.05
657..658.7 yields 0.09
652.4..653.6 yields 0.01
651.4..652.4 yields -0.03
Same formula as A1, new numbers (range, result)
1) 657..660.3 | 49.51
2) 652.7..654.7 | 48.57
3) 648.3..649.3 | 50.28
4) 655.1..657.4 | 46.04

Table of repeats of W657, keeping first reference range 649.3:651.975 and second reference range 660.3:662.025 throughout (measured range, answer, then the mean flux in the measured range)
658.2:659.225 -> 0.03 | 47.1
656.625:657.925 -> 0.09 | 44.7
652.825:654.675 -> 0.03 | 47.8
